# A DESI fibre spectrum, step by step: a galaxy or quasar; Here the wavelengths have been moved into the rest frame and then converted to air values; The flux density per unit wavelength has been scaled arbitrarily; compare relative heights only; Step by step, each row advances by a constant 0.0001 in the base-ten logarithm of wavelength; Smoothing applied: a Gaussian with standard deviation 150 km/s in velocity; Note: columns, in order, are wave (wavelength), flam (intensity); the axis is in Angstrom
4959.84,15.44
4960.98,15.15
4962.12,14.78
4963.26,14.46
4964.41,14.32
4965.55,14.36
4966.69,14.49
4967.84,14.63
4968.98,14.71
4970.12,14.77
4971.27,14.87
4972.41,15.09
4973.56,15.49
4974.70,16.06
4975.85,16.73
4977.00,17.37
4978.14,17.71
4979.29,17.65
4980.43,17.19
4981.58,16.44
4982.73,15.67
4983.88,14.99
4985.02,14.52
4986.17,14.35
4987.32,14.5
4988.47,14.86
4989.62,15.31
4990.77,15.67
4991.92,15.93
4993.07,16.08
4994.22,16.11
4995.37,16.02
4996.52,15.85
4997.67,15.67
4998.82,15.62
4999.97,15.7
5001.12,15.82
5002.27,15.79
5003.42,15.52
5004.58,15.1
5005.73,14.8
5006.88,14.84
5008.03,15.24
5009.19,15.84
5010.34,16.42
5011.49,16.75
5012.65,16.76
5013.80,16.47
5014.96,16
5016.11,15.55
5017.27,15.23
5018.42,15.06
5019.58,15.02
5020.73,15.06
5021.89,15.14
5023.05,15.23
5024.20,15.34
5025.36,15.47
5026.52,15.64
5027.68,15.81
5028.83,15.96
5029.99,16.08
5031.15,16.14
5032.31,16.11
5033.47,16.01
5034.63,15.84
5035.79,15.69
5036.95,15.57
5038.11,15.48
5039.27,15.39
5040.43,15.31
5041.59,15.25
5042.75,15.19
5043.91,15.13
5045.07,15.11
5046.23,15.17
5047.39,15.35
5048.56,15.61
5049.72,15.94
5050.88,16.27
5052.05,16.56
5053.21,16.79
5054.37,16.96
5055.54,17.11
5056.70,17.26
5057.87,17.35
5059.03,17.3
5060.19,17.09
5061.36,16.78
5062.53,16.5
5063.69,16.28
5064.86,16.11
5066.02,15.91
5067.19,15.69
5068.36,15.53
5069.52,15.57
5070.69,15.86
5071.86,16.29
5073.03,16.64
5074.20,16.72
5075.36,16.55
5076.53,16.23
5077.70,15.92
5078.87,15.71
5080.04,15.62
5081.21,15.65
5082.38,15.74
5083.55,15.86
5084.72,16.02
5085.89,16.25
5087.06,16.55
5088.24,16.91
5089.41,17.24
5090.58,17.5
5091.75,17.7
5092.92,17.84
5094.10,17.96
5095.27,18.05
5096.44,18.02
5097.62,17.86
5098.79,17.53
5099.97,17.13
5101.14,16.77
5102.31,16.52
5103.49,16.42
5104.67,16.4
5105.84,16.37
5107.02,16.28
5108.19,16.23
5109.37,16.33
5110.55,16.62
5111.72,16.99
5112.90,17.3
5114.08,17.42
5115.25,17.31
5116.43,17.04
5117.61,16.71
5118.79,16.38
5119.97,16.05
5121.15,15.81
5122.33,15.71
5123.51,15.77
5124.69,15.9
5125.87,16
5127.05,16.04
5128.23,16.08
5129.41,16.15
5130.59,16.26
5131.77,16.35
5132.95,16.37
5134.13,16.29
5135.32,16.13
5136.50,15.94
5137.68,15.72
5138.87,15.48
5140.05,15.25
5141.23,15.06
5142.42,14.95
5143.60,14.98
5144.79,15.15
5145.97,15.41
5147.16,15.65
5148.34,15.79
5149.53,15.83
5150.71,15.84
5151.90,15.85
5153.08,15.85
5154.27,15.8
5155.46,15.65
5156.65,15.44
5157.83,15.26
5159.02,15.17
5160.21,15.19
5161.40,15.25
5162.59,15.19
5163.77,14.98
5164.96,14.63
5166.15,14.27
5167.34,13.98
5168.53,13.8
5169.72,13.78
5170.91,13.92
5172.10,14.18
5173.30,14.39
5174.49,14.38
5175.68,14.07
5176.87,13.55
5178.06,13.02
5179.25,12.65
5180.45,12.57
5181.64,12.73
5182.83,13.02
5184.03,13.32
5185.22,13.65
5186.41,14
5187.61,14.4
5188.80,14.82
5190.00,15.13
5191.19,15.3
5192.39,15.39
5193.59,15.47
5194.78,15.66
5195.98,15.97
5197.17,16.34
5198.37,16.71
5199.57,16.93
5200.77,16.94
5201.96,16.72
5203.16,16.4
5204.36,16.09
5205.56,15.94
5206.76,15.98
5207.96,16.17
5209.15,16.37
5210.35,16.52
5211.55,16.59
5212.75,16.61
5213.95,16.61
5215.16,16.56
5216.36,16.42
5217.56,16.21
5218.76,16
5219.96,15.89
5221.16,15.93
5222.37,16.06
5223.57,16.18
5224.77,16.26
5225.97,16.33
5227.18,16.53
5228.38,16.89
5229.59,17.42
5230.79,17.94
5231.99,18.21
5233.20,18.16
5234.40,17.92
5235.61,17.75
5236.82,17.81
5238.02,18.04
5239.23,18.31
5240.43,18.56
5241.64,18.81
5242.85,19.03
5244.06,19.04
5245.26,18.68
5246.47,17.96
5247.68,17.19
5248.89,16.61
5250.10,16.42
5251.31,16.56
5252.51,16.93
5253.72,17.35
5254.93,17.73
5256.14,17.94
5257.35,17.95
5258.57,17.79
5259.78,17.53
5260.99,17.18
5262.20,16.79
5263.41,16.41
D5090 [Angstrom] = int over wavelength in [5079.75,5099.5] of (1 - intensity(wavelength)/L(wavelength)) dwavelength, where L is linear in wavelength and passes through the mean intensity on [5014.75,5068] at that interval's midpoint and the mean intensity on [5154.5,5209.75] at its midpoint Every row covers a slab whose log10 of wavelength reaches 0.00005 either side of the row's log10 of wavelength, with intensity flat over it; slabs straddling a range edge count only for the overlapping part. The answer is -1.82 Angstrom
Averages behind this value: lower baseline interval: 15.9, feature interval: 17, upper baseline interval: 14.9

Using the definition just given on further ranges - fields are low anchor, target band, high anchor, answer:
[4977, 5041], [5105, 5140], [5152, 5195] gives -3.4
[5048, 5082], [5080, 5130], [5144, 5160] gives -2.1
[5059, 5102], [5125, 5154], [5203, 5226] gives 1.2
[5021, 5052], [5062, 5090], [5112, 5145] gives -0.6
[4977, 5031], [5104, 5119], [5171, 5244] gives -0.8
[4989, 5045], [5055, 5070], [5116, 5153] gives -0.7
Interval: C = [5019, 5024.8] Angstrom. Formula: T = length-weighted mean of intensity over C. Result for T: 15.2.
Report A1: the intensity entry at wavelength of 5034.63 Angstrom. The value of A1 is 15.84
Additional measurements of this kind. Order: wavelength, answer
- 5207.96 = 16.17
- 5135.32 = 16.13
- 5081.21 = 15.65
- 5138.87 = 15.48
